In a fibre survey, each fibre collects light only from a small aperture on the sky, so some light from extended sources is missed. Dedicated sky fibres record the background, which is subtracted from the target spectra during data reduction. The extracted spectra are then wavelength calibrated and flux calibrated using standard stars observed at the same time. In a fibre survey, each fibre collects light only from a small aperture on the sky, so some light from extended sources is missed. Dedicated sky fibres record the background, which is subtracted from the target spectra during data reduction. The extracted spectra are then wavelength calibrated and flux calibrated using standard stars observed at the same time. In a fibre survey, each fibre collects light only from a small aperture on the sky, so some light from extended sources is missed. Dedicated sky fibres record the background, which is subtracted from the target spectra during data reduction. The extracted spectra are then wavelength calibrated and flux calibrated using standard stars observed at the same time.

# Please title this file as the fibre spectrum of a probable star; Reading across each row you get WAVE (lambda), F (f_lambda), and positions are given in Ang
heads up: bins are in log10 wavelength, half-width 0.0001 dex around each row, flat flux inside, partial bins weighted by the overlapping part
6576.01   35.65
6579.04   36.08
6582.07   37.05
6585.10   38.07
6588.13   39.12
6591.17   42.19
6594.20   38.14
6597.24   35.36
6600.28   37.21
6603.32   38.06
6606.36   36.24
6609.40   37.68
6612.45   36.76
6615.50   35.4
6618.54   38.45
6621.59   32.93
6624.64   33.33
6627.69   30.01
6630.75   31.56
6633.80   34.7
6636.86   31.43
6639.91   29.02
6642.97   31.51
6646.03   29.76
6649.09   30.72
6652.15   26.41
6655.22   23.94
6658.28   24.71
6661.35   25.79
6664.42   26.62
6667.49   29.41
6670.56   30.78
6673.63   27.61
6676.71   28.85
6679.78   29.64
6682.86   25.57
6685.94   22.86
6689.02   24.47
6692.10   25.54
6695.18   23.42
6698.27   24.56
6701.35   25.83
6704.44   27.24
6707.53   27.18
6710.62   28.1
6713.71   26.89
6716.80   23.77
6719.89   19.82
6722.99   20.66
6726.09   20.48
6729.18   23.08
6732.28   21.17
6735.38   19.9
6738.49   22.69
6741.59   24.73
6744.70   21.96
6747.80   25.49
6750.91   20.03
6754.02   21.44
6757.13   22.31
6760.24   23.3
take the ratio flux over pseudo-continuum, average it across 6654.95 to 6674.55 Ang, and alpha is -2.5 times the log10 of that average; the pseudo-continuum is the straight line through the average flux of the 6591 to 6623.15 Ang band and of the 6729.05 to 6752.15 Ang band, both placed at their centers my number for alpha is 0.129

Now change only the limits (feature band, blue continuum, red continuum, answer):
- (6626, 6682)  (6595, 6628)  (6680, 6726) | 0.059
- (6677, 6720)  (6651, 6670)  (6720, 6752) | -0.065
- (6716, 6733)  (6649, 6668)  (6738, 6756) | 0.107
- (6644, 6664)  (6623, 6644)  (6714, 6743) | 0.101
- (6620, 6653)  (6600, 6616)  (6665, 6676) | 0.074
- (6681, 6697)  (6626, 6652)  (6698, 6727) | 0.089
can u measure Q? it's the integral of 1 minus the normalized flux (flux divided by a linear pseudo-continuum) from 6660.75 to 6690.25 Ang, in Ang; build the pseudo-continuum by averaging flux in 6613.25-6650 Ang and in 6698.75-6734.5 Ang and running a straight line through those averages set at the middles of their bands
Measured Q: 0.9 Ang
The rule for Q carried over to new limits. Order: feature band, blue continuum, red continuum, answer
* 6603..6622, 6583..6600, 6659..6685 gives -0.5 Ang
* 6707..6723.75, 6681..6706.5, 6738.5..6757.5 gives -0.2 Ang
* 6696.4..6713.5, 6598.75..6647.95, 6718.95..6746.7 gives -1.2 Ang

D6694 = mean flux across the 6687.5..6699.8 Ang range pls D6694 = 24.5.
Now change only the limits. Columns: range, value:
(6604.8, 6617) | 36.5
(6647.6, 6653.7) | 28.5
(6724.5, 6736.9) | 21.2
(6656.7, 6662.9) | 25.2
